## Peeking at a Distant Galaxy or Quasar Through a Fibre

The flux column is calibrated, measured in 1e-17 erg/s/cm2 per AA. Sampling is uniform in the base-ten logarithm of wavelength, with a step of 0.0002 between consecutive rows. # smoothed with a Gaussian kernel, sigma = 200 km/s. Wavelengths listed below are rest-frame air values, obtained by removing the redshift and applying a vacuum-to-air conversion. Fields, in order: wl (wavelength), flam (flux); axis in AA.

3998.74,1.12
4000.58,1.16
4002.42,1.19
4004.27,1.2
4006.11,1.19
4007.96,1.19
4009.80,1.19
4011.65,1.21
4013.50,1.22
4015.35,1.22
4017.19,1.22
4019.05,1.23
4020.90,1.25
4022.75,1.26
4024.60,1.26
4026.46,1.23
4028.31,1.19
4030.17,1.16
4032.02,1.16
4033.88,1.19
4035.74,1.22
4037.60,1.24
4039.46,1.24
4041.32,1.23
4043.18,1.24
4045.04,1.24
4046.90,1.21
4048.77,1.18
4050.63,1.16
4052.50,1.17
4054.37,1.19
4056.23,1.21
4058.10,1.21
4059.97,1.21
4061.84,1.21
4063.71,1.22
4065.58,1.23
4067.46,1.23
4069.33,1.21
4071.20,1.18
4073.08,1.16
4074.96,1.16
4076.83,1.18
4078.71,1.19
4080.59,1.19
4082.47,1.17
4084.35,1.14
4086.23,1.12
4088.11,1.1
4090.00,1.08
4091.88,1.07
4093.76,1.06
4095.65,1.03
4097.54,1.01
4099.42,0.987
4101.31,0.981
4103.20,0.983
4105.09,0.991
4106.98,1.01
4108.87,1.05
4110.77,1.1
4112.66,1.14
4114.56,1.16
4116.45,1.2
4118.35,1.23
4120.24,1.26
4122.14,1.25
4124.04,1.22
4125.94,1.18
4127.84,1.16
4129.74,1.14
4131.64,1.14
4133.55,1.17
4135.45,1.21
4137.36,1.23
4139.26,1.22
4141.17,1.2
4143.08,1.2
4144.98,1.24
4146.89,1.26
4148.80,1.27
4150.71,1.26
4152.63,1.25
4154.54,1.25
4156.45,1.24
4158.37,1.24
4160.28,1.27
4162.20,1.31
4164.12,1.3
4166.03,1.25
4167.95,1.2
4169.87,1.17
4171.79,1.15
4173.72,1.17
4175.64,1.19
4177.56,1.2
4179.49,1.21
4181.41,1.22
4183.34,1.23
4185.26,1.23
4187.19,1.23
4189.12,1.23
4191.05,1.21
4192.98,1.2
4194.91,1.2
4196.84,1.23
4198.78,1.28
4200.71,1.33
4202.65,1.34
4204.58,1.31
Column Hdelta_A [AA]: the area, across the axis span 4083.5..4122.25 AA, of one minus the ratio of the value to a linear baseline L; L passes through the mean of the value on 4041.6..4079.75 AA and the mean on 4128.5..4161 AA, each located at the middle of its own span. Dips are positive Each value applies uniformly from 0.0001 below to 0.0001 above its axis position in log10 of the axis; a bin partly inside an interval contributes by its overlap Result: 3.89 AA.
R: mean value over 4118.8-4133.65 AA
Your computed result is 1.19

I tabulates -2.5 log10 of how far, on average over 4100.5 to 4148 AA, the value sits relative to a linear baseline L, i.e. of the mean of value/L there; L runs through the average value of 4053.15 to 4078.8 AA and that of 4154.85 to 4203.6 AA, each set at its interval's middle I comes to 0.05 mag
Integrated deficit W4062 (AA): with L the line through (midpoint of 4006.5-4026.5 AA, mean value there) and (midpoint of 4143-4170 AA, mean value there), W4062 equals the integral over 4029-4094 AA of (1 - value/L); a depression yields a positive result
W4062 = 2.63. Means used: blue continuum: 1.22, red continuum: 1.25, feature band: 1.18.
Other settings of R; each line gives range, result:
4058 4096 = 1.16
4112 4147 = 1.2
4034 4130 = 1.16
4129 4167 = 1.23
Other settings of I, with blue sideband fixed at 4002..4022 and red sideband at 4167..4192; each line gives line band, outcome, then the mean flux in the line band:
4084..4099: 0.13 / 1.07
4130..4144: 0.01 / 1.19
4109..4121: 0.03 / 1.17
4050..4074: 0.01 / 1.2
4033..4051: -0.01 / 1.22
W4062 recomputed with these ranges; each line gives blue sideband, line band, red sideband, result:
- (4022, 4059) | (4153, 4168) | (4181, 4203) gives -0.3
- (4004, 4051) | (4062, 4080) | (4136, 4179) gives 0.3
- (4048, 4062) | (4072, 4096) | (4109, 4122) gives 1.1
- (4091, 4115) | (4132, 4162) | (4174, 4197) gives -2.7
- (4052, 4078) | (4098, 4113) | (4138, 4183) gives 2.3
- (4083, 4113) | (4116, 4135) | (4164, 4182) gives -1.5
